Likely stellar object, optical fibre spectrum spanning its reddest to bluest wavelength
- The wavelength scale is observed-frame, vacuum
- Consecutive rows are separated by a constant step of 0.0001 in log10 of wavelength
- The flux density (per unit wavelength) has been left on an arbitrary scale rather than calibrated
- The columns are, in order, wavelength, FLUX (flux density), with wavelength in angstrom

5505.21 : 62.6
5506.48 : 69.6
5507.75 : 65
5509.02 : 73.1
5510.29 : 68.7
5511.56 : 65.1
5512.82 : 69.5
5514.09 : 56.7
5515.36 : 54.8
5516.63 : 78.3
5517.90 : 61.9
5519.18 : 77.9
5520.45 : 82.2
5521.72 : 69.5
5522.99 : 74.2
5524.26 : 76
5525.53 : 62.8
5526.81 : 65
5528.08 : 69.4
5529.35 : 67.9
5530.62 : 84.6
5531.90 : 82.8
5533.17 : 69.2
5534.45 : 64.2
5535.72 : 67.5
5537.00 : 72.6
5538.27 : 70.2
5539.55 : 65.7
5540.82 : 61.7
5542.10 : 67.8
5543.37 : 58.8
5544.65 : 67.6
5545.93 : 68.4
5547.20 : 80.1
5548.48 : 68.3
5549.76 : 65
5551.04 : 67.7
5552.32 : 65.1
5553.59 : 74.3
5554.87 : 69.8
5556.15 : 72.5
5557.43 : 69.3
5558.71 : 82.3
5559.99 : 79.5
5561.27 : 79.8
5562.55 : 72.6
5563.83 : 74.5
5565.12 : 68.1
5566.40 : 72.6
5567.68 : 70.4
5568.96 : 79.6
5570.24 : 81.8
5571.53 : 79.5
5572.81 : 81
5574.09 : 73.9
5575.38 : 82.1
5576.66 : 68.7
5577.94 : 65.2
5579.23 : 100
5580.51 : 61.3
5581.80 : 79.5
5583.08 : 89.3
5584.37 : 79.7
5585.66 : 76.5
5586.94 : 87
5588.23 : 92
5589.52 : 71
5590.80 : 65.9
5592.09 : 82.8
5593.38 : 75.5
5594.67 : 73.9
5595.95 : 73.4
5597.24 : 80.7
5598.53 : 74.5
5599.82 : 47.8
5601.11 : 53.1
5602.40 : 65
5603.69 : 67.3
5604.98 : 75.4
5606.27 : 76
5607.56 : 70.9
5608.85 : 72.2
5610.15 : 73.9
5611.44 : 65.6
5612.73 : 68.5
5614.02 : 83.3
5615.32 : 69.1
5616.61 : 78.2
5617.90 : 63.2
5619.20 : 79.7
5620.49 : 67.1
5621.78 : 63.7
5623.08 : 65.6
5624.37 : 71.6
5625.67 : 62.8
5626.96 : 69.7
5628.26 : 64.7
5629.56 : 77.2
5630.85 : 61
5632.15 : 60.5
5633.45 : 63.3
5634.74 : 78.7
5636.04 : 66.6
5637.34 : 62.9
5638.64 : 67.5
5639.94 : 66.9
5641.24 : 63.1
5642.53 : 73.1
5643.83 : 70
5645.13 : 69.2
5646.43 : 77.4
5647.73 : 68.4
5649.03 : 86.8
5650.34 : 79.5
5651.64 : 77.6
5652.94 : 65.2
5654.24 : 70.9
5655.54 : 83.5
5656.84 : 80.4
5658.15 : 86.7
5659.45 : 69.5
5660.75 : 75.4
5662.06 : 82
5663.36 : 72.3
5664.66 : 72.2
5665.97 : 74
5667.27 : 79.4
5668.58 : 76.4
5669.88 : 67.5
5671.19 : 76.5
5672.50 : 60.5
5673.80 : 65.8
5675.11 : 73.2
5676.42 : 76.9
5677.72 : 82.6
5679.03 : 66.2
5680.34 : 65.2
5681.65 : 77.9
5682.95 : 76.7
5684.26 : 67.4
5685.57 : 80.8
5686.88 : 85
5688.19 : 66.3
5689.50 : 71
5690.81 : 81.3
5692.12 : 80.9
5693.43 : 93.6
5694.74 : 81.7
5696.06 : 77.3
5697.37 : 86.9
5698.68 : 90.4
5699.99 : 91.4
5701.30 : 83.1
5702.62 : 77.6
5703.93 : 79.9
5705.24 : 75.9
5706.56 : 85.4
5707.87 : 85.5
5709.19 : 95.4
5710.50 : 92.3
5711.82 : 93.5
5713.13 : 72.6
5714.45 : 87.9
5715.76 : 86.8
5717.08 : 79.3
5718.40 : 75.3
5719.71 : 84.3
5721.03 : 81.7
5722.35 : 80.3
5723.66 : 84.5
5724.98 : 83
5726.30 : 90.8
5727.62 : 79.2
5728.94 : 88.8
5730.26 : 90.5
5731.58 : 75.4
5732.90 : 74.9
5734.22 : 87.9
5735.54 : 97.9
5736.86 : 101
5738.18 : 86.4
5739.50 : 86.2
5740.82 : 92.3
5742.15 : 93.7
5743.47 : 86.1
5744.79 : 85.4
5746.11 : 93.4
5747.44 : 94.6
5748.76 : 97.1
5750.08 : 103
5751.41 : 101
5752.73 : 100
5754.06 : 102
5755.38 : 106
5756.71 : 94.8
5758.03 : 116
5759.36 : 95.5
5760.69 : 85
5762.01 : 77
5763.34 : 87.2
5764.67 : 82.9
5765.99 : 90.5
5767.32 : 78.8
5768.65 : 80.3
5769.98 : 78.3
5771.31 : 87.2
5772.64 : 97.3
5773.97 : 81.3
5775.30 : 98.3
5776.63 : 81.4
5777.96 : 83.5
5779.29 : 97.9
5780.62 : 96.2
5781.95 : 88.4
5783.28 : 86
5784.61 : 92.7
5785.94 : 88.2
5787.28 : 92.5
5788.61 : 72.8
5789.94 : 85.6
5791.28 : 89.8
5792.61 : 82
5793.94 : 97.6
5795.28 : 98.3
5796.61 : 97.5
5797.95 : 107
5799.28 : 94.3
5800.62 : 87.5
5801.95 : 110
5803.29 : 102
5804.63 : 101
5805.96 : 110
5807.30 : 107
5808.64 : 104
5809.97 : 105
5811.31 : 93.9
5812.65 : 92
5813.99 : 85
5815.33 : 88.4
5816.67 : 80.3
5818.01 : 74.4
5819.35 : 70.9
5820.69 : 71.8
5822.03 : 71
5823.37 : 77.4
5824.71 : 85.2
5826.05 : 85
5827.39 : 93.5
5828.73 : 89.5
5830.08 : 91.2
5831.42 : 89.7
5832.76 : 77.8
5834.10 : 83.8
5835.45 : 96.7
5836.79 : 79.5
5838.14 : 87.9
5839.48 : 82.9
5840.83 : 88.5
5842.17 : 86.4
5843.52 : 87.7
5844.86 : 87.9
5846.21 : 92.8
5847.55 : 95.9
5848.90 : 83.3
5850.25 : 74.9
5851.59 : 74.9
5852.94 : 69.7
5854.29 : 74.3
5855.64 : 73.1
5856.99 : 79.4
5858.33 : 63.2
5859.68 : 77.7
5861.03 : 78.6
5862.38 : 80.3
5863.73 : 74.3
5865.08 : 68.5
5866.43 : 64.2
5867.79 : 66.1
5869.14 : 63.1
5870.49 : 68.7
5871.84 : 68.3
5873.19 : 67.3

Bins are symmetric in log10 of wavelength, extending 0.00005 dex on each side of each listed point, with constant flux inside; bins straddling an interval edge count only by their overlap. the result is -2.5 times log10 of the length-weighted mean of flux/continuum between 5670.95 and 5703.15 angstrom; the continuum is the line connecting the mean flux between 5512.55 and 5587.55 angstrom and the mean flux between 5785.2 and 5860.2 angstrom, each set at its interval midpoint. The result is 0.04 mag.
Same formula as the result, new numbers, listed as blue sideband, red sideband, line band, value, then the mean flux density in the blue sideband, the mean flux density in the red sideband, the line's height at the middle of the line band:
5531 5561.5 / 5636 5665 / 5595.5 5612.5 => 0.05 mag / 70.4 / 73.5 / 72.1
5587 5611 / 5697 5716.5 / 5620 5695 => 0.10 mag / 72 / 85.6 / 79.4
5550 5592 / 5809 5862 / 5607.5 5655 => 0.11 mag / 76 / 83.2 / 77.6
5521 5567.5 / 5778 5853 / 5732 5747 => -0.07 mag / 70.8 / 89.1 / 84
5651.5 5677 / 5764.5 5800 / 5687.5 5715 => -0.06 mag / 74.2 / 89.2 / 78.9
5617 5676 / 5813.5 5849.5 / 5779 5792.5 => -0.09 mag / 71.4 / 84.6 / 81.3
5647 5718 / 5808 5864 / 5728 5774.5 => -0.13 mag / 78.5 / 83.4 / 80.7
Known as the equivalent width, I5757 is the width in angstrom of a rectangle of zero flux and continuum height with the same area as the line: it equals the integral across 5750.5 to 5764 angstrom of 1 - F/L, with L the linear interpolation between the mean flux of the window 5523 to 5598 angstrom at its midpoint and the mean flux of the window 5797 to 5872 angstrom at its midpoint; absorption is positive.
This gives -2.5 angstrom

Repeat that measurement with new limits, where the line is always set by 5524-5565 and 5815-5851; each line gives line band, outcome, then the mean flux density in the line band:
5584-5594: -0.8 angstrom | 78.8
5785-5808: -3.6 angstrom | 95.4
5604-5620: 0.2 angstrom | 72.8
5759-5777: -1.0 angstrom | 85.7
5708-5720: -1.0 angstrom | 85.3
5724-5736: -0.9 angstrom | 85.1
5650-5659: -0.2 angstrom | 77.5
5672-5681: 0.8 angstrom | 70.2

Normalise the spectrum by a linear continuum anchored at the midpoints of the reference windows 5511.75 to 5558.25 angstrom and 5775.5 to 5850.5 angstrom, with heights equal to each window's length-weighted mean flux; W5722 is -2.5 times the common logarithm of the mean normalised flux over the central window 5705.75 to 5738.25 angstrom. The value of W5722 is -0.03 mag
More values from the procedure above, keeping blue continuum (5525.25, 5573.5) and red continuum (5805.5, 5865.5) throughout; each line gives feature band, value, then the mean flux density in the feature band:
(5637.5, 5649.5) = 0.073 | 70.8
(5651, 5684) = 0.038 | 74.1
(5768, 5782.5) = -0.086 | 88.2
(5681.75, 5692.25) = 0.022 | 76.1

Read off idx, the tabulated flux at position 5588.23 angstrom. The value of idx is 92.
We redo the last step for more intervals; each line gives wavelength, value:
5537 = 72.6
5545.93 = 68.4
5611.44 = 65.6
